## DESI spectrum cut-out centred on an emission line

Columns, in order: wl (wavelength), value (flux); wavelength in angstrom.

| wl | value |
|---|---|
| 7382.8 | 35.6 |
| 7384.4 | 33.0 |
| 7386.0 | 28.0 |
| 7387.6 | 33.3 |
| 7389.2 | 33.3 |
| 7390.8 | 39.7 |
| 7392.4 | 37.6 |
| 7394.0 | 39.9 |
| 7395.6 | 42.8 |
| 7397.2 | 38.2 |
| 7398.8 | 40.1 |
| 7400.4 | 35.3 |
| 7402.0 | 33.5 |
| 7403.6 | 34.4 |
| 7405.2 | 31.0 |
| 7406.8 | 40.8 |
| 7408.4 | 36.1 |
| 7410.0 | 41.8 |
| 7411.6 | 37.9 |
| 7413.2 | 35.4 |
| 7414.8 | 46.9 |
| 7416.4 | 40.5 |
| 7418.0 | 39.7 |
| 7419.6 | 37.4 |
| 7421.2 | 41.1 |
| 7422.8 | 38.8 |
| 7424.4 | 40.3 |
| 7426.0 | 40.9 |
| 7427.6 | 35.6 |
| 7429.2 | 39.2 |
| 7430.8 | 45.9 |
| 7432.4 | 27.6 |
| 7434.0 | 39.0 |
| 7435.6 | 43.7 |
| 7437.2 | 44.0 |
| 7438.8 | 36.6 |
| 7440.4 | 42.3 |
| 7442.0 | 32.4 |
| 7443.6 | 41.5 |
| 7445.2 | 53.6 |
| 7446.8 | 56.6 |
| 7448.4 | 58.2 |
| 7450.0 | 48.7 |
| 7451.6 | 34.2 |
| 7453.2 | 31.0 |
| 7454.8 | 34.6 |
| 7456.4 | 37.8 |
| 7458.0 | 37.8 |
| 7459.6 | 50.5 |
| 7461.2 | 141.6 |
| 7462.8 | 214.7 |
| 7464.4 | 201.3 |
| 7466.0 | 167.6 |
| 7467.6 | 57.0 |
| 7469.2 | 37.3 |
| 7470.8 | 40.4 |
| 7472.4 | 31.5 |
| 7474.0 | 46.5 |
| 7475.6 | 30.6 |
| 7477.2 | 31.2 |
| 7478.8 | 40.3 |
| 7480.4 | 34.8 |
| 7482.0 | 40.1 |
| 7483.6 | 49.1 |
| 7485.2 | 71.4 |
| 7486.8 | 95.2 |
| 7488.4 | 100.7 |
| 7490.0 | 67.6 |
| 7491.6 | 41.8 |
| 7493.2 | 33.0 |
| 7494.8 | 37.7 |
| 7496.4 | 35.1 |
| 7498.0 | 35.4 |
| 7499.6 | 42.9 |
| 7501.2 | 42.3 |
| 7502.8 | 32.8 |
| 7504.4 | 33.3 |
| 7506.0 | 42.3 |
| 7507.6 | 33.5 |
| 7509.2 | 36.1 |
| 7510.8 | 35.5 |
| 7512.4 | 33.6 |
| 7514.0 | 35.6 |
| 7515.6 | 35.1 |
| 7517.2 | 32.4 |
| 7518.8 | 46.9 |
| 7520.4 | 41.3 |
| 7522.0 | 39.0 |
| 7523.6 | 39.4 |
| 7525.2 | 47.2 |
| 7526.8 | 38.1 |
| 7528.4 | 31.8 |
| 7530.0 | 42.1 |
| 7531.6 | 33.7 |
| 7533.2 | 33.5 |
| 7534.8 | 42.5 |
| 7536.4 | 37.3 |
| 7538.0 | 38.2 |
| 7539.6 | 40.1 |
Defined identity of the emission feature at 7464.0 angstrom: H-alpha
